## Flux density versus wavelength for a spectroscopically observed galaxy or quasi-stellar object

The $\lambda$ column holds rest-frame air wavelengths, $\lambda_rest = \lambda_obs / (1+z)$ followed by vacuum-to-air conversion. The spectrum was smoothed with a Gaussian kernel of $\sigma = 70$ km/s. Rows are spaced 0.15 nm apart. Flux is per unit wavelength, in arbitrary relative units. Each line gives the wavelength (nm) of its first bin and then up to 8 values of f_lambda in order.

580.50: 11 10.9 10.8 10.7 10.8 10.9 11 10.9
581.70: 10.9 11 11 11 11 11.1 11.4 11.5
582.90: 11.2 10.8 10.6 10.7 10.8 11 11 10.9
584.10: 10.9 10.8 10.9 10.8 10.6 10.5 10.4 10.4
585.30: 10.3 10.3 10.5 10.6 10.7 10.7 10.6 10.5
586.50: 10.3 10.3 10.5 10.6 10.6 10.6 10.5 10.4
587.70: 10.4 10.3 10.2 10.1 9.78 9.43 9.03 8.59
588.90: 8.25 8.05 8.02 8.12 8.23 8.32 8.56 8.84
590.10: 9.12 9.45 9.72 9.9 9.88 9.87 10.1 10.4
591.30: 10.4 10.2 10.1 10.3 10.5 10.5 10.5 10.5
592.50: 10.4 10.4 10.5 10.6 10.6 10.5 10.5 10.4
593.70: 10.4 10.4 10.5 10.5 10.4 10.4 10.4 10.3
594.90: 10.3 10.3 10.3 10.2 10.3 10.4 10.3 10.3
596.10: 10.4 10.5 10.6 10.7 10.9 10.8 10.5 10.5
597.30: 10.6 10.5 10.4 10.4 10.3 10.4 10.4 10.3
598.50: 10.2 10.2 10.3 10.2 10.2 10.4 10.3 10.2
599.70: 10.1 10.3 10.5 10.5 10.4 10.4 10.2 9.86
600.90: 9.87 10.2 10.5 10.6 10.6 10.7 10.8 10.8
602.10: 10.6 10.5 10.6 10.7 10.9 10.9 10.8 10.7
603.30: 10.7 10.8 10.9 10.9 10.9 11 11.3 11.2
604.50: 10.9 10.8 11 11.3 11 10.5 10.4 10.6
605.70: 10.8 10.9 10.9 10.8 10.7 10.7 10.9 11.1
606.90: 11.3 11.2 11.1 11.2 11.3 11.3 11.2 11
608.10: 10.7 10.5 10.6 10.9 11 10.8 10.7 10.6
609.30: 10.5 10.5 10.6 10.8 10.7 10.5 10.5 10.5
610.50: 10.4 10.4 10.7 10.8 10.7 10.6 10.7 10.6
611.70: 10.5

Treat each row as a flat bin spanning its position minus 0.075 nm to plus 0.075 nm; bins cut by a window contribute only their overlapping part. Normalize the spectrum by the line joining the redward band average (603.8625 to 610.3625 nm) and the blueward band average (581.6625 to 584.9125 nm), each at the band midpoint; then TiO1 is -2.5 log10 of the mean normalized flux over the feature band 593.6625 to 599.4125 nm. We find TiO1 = 0.050 mag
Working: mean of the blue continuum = 10.9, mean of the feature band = 10.4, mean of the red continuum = 10.9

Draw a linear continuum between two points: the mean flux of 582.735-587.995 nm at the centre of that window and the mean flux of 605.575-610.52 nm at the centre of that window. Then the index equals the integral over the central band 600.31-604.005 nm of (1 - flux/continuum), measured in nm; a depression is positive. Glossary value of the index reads 0.06 nm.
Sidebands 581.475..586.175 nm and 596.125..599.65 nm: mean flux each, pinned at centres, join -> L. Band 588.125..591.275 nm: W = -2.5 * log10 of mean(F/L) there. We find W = 0.17 mag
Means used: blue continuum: 10.8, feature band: 9.14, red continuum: 10.4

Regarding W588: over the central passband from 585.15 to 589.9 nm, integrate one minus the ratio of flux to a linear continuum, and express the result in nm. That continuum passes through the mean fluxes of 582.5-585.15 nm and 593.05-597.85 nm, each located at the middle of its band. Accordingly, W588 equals 0.42 nm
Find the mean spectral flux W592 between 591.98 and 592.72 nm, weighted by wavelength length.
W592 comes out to 10.5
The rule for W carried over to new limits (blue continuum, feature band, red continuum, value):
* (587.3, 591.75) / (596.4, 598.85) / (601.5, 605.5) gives -0.022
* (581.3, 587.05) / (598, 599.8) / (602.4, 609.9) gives 0.059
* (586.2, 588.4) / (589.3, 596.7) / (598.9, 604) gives 0.032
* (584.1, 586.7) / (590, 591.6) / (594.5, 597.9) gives 0.064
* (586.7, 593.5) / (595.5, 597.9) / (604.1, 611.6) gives -0.032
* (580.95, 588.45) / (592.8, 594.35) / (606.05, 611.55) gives 0.024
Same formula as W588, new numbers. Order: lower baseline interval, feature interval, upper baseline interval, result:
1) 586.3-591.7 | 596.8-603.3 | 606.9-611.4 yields -0.11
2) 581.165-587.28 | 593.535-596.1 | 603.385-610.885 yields 0.10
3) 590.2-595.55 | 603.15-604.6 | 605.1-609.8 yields -0.03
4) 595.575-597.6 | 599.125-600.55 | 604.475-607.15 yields 0.04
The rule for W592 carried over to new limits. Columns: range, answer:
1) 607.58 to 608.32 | 10.9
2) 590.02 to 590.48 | 9.43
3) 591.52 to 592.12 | 10.3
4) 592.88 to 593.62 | 10.5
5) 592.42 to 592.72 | 10.4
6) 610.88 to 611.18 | 10.7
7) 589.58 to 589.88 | 8.45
